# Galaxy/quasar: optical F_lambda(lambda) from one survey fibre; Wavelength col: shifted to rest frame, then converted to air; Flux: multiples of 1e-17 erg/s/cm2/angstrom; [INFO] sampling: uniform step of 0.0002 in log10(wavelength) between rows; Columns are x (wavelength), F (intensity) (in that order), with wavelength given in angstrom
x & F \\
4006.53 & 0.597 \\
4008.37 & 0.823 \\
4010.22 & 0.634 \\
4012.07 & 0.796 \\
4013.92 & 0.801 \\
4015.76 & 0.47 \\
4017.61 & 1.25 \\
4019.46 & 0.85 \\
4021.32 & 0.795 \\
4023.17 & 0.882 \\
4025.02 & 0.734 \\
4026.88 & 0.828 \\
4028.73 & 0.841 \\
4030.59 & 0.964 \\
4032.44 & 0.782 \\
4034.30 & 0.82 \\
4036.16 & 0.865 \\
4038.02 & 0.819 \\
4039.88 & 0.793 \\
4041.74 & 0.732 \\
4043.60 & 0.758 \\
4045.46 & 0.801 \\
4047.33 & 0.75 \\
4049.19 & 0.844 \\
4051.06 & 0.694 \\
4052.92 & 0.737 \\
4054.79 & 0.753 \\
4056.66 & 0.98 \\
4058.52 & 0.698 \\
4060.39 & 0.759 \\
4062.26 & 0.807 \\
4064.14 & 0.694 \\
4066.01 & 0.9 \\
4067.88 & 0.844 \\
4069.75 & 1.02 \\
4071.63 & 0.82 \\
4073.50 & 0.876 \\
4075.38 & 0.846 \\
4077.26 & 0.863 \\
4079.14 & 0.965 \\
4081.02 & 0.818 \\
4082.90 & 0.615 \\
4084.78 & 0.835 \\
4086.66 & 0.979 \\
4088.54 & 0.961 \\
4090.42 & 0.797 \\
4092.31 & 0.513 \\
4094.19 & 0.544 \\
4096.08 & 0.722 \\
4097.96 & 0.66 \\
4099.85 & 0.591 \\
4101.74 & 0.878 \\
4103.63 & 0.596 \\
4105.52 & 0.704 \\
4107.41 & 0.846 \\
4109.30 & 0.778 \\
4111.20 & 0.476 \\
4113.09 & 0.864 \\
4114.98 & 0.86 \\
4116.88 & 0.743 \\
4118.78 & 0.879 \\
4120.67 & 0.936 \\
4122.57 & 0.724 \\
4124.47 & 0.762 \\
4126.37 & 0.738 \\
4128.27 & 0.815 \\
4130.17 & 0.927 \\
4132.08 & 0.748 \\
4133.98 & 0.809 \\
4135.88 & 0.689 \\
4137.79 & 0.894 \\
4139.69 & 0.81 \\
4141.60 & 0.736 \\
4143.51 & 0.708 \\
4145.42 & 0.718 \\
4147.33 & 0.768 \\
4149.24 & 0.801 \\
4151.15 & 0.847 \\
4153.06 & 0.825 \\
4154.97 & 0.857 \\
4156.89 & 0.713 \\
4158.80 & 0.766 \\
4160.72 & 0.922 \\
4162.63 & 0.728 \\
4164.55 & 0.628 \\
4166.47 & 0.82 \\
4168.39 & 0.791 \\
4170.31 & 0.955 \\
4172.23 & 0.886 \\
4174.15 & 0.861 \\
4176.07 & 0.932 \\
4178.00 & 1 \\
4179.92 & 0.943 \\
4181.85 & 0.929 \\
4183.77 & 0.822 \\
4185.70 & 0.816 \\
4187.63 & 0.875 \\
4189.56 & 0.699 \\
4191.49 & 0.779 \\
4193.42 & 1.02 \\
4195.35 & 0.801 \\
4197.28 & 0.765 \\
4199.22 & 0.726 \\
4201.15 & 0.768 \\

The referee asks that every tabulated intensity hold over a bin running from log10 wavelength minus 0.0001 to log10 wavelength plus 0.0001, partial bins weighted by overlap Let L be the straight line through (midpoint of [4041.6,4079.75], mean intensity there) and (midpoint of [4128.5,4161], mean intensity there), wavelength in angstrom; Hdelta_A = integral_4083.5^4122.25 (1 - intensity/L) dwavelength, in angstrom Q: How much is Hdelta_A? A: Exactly 2.36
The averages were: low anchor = 0.817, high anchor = 0.794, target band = 0.756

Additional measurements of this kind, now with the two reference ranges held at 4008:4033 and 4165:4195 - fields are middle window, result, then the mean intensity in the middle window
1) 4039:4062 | 1.4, 0.776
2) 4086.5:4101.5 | 2.3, 0.715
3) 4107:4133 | 1.8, 0.791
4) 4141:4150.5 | 1.2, 0.75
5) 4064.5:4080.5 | -0.9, 0.883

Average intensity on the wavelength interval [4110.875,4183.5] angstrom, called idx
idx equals 0.814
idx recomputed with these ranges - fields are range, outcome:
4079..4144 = 0.767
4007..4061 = 0.8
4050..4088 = 0.827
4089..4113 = 0.688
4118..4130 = 0.816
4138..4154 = 0.782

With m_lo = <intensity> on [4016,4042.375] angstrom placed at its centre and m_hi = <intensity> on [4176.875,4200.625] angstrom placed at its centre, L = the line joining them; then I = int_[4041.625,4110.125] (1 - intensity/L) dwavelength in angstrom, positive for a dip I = 5.0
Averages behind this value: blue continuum 0.845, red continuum 0.847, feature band 0.784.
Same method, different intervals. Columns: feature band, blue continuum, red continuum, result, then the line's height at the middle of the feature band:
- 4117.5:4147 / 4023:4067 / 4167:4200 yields 1.6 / 0.837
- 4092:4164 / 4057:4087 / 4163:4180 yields 7.3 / 0.848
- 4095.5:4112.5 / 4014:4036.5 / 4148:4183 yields 2.9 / 0.842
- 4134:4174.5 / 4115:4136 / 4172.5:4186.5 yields 2.8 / 0.856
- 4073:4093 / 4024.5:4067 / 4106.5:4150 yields -0.9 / 0.792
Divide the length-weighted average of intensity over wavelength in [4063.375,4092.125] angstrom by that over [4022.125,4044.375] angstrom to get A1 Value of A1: 1.04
